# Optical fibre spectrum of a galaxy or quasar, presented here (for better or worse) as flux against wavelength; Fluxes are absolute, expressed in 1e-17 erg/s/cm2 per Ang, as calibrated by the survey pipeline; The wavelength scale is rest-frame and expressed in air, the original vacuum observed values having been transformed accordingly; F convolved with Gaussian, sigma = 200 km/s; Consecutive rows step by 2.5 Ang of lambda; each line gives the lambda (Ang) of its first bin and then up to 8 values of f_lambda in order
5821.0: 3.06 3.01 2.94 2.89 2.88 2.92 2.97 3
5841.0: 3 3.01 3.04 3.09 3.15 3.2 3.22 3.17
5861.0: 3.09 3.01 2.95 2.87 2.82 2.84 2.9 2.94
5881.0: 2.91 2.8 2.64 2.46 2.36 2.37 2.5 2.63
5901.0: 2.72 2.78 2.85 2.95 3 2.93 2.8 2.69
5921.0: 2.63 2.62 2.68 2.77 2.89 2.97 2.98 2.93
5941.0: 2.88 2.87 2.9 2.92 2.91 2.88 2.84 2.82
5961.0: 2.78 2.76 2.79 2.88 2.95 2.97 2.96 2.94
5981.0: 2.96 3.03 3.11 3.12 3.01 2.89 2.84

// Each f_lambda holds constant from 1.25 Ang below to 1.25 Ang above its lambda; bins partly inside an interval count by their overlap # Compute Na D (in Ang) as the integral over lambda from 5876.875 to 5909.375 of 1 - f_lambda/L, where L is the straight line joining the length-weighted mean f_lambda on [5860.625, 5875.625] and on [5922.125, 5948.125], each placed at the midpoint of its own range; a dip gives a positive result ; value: 2.34 Ang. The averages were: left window 2.92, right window 2.85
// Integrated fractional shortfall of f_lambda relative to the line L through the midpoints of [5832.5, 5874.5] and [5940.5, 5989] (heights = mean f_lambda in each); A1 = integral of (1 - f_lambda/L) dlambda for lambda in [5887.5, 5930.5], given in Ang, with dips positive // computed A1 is 3.9 Ang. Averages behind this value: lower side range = 3.02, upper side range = 2.91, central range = 2.7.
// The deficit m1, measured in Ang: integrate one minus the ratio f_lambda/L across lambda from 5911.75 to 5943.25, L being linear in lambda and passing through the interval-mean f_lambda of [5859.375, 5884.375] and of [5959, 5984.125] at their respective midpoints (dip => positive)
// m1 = 0.9 Ang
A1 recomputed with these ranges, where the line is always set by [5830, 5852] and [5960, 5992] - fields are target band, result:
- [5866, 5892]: 1.9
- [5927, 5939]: 0.3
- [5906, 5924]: 1.0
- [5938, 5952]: 0.3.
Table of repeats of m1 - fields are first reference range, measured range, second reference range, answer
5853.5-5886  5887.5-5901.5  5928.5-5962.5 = 2.1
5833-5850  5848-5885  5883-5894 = -3.3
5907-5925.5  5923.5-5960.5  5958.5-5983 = -0.3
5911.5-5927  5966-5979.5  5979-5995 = 0.1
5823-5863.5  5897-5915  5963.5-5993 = 1.0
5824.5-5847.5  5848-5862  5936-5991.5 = -1.0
